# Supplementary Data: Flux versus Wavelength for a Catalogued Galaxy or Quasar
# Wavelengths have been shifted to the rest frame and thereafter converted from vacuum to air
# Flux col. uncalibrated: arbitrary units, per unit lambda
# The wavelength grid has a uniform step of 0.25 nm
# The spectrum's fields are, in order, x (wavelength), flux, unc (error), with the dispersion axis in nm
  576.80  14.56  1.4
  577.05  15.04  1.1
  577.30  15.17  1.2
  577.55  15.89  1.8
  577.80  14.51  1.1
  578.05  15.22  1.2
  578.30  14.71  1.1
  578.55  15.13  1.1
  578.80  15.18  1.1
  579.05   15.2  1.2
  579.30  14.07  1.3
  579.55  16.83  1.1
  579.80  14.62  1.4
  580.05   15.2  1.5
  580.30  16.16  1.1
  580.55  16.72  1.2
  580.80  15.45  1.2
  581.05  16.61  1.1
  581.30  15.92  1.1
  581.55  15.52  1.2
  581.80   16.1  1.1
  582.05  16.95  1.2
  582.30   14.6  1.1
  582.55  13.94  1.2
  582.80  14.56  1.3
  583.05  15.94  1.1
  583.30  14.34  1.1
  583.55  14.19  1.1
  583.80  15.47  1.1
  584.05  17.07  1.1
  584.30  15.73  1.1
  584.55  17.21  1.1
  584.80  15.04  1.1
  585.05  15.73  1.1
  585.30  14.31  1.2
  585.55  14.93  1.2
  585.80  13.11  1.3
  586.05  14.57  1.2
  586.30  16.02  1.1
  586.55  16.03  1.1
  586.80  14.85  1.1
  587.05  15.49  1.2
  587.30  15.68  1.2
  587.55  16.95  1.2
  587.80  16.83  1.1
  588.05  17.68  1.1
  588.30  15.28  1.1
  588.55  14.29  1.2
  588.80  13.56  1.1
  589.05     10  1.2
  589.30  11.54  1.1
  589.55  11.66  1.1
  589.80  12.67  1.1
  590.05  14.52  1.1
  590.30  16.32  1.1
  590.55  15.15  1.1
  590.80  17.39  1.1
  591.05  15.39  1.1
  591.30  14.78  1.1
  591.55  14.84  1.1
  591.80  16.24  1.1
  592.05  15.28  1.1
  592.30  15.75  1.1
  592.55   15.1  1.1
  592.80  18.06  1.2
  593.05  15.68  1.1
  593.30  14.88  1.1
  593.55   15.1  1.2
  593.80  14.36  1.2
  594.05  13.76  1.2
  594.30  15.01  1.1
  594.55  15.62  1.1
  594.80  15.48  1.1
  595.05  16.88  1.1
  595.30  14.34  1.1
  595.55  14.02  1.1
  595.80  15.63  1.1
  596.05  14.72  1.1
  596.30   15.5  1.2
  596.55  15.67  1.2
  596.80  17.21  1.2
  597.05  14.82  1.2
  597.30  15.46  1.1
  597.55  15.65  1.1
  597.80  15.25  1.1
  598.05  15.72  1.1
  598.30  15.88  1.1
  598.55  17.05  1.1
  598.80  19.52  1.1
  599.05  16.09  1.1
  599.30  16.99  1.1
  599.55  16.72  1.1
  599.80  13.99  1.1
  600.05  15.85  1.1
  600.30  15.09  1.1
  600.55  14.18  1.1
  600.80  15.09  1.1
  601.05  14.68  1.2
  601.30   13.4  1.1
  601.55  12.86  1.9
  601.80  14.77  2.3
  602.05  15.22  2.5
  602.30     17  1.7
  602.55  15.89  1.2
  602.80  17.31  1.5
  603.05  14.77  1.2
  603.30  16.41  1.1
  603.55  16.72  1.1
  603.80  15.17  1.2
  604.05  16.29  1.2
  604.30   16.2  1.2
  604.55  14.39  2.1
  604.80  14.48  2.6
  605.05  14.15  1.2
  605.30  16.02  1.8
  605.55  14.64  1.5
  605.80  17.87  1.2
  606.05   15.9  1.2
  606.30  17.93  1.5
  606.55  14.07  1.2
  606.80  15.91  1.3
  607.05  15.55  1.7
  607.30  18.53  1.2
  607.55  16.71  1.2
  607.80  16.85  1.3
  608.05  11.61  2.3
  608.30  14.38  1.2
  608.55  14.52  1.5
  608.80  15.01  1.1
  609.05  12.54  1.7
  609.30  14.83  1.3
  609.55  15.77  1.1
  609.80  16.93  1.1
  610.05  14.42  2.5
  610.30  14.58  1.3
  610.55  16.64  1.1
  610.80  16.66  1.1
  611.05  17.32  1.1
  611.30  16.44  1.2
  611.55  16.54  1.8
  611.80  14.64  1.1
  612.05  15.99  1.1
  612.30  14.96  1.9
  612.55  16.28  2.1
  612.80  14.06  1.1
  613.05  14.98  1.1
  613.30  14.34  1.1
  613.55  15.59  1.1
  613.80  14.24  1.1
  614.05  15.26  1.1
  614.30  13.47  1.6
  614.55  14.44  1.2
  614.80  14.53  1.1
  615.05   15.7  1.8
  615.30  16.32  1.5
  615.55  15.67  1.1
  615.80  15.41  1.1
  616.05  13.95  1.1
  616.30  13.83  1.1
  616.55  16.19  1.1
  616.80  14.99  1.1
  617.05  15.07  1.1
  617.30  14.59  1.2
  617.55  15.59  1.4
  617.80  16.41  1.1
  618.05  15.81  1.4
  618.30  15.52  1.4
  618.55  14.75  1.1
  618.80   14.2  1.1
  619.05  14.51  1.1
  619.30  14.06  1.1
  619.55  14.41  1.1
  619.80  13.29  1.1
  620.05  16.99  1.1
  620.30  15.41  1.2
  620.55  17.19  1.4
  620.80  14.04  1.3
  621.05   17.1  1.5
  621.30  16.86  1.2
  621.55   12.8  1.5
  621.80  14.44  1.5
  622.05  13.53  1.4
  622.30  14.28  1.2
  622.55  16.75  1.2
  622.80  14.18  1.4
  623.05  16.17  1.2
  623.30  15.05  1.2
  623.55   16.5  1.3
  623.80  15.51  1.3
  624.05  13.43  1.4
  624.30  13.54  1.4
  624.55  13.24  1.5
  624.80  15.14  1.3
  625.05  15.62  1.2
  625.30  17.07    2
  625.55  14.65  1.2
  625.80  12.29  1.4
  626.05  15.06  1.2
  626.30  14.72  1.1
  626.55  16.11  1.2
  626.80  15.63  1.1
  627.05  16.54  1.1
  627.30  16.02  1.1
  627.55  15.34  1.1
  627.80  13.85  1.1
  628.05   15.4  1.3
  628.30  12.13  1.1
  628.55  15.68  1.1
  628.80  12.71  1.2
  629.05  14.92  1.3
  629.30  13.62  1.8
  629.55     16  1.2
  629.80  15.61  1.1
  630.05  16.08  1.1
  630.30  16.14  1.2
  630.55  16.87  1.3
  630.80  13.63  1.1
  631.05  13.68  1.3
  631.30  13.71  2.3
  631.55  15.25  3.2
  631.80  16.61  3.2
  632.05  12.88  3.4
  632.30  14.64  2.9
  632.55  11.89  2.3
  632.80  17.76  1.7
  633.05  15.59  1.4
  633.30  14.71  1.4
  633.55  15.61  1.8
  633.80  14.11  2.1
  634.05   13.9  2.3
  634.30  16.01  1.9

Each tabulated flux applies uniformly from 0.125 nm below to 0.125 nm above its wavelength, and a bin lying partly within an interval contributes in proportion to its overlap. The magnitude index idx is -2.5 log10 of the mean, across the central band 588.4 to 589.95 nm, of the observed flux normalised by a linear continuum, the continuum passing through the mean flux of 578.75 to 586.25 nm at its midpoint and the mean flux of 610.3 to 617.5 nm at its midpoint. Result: 0.24 mag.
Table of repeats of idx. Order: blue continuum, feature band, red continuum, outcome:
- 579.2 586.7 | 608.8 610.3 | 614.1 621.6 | 0.023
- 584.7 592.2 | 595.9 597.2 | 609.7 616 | -0.038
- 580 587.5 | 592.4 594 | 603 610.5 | 0.001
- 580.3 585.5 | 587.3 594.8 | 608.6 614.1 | 0.038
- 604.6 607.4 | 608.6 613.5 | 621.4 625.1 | 0.007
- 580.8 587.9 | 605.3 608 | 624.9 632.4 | -0.071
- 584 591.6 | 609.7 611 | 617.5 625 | -0.064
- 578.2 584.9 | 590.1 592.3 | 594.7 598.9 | 0.003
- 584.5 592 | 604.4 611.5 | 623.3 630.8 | -0.041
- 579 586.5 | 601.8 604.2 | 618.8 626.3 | -0.060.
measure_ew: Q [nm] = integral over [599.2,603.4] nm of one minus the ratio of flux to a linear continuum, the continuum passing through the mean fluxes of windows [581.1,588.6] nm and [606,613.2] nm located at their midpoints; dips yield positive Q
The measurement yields 0.062 nm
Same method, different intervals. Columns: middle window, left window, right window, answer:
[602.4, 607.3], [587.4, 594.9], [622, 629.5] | -0.30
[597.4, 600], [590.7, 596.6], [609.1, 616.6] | -0.15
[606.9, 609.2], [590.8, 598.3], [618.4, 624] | 0.02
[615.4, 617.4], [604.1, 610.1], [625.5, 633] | 0.03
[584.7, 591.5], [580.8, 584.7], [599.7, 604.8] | 0.31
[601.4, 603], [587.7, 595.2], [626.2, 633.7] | -0.05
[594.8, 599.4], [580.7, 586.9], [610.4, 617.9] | -0.16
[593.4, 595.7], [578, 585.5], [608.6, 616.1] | 0.06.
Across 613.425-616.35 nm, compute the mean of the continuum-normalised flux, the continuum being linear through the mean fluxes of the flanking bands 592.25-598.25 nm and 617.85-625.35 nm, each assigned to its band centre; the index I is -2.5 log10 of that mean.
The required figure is 0.017 mag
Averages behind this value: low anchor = 15.4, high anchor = 15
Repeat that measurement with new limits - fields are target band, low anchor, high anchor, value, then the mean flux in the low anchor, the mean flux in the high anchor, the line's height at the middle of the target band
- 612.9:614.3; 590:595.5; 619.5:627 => 0.032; 15.4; 15.1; 15.2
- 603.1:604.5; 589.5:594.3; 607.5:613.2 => -0.051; 15.2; 15.3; 15.3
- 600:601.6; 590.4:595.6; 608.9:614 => 0.068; 15.4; 15.4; 15.4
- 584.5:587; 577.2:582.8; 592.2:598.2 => 0.020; 15.4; 15.4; 15.4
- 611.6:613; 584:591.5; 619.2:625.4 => -0.015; 15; 15.1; 15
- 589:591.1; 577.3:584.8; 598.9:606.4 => 0.116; 15.5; 15.5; 15.5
